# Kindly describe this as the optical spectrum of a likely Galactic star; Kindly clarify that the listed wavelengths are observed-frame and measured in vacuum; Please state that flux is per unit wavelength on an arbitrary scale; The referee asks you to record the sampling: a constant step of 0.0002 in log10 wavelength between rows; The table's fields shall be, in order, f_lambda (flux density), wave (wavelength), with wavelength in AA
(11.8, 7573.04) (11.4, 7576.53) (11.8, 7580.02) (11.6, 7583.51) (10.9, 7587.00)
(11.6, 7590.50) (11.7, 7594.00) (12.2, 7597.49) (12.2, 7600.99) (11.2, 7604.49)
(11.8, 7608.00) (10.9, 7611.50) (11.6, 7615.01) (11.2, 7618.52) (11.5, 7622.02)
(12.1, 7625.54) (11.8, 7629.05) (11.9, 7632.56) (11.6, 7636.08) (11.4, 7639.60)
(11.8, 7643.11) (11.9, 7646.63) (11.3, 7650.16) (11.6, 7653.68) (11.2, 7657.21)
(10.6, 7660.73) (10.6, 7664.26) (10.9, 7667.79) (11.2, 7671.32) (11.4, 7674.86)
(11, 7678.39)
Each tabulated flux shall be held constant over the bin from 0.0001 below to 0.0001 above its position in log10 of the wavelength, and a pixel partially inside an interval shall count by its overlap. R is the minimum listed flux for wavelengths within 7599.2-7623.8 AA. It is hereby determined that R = 10.9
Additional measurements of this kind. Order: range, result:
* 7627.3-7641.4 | 11.4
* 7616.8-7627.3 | 11.2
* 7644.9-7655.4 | 11.3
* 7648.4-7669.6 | 10.6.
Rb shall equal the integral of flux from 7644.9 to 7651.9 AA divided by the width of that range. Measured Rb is 11.6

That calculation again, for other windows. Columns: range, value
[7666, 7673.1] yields 11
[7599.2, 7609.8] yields 11.7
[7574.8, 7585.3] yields 11.6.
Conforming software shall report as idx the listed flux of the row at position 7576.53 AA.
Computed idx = 11.4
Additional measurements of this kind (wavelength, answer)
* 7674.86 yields 11.4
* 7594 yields 11.7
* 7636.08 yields 11.6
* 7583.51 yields 11.6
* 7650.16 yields 11.3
